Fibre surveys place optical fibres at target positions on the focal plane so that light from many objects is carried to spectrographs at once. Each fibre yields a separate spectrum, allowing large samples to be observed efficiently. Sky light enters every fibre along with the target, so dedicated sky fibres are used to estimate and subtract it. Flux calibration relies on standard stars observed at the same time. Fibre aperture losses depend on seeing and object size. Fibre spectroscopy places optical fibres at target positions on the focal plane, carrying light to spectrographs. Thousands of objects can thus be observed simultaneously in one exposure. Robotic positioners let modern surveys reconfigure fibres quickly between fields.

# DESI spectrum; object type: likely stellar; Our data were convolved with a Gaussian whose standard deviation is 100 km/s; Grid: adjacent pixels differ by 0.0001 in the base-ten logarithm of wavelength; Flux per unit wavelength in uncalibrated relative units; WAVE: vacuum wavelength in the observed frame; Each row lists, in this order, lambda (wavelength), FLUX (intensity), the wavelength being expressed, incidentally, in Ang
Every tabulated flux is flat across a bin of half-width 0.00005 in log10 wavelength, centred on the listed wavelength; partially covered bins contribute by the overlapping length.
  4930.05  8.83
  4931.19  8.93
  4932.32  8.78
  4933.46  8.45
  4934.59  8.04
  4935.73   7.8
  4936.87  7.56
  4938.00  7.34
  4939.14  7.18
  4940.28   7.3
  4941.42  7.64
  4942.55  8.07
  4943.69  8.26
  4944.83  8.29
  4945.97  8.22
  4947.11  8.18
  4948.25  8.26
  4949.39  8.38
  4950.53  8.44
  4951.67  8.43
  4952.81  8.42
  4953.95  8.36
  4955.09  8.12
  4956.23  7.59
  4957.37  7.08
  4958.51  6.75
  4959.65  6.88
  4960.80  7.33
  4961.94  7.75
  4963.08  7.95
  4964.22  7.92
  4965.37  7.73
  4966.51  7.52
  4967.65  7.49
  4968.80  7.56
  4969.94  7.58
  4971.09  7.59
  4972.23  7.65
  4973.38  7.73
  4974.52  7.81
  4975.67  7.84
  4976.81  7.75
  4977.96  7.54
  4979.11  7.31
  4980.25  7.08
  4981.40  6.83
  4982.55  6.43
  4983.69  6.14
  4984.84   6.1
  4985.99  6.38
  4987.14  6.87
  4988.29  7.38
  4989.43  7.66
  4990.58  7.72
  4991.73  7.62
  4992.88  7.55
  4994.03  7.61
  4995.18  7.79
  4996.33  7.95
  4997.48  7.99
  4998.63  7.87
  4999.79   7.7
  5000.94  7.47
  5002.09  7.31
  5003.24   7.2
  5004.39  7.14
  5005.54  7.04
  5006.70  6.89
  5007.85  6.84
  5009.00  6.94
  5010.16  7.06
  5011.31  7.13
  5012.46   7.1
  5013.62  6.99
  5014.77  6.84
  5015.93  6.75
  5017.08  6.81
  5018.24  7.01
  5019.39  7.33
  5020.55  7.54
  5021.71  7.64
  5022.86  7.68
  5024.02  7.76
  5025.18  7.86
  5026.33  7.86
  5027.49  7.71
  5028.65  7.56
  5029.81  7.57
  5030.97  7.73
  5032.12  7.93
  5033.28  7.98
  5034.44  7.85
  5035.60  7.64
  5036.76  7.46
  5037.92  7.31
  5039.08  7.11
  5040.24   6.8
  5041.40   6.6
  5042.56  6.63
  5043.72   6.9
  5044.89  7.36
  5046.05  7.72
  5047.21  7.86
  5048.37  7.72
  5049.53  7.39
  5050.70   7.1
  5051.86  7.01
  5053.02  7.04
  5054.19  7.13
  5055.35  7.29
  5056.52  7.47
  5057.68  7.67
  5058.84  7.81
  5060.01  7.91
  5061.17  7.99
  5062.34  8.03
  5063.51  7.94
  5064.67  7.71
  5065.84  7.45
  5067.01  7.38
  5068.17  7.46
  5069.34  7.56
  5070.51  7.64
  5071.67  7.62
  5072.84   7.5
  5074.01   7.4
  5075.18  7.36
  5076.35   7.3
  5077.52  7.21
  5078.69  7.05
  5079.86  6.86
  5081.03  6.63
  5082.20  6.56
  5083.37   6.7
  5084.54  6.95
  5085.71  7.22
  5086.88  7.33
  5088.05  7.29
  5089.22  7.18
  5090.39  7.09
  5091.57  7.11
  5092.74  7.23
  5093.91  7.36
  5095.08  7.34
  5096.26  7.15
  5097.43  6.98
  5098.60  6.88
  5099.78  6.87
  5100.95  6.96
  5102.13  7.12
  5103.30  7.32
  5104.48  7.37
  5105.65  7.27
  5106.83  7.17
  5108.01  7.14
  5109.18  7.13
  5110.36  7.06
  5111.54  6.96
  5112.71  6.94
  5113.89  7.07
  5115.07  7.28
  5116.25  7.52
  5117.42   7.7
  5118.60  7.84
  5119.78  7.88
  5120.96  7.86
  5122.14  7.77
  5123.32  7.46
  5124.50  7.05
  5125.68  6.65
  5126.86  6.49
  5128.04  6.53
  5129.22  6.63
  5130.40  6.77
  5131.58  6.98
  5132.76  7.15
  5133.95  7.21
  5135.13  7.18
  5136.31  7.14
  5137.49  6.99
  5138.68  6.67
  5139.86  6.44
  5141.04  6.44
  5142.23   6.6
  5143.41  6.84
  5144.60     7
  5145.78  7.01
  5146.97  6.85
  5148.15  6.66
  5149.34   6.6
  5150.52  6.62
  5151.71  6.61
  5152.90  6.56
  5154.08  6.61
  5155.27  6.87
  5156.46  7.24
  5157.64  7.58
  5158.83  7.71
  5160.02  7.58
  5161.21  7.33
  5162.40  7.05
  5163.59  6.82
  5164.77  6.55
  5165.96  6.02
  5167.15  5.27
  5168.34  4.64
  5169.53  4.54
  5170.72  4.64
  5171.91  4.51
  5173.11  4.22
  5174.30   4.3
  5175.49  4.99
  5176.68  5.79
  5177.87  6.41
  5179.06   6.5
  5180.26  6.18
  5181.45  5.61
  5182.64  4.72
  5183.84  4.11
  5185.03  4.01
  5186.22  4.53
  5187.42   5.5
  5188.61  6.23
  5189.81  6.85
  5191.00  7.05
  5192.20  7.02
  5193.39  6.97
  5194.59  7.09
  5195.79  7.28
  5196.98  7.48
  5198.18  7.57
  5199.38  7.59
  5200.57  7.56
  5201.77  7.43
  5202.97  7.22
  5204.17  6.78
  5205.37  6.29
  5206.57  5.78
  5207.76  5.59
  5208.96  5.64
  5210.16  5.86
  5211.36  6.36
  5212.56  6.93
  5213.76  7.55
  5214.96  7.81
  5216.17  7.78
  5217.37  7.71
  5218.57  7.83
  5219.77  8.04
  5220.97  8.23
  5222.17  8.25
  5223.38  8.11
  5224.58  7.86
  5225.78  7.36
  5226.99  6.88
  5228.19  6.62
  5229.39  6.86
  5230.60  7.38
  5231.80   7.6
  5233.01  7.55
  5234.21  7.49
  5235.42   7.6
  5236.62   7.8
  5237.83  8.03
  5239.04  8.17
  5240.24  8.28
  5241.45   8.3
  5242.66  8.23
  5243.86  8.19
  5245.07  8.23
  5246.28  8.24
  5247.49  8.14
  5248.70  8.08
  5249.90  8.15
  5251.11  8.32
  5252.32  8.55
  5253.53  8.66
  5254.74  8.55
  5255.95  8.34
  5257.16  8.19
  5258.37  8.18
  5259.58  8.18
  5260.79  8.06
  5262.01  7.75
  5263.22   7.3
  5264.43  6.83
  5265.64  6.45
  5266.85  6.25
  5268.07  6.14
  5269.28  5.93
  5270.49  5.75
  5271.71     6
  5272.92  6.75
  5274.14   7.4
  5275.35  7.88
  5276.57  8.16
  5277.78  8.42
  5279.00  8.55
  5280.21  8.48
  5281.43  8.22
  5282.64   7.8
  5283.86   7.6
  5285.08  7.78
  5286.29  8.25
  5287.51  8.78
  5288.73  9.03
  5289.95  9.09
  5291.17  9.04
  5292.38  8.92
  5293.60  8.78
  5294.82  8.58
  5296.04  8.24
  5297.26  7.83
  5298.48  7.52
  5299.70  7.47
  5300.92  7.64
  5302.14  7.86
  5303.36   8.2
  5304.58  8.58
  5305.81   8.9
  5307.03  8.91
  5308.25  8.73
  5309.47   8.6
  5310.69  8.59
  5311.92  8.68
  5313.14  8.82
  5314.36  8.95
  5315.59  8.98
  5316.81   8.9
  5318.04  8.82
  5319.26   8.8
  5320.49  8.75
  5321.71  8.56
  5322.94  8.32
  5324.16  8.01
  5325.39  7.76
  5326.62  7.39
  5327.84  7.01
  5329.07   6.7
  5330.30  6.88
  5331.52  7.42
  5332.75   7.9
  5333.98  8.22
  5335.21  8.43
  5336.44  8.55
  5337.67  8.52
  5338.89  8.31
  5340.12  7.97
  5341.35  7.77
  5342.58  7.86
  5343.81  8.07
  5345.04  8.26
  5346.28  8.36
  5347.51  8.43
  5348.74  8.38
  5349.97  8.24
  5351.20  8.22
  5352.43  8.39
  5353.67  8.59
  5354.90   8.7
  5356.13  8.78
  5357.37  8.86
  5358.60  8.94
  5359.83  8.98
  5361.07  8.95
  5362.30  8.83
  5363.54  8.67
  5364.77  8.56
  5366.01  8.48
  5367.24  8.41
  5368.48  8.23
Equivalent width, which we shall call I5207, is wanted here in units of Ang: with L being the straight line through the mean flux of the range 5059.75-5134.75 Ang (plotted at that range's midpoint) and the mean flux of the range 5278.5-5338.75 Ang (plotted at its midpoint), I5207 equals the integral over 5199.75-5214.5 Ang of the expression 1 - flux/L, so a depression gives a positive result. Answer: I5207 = 2.2 Ang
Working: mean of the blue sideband 7.24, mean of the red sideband 8.29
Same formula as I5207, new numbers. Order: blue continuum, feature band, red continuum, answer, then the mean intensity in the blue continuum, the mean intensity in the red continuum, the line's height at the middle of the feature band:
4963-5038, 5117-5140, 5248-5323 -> 1.7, 7.4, 8.09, 7.71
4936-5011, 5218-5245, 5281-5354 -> 1.1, 7.53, 8.27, 8.08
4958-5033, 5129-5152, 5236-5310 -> 2.6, 7.37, 7.99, 7.69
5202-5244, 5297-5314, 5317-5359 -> -0.8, 7.36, 8.18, 7.95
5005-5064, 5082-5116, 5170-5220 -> -0.8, 7.38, 6.3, 6.94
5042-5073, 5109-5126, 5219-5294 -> 0.5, 7.49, 7.84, 7.6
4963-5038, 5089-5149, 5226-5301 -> 4.0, 7.4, 7.83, 7.59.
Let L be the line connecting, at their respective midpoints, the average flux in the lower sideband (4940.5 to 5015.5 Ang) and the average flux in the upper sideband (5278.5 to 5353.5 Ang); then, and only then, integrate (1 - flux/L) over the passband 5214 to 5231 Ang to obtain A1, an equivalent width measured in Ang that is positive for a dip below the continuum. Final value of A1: 0.92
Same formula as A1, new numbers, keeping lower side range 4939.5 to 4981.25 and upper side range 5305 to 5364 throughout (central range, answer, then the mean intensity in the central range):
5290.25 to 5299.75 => -0.08 Ang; 8.37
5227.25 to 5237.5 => 1.05 Ang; 7.37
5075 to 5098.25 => 2.56 Ang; 7.09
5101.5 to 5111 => 0.95 Ang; 7.19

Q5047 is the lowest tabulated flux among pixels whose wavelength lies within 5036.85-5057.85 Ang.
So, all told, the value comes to 6.6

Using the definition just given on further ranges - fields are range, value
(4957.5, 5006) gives 6.1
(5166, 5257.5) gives 4.01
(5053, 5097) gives 6.56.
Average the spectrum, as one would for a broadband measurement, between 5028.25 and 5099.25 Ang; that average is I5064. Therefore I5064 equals 7.34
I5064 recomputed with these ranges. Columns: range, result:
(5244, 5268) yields 7.88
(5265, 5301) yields 7.76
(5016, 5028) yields 7.49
